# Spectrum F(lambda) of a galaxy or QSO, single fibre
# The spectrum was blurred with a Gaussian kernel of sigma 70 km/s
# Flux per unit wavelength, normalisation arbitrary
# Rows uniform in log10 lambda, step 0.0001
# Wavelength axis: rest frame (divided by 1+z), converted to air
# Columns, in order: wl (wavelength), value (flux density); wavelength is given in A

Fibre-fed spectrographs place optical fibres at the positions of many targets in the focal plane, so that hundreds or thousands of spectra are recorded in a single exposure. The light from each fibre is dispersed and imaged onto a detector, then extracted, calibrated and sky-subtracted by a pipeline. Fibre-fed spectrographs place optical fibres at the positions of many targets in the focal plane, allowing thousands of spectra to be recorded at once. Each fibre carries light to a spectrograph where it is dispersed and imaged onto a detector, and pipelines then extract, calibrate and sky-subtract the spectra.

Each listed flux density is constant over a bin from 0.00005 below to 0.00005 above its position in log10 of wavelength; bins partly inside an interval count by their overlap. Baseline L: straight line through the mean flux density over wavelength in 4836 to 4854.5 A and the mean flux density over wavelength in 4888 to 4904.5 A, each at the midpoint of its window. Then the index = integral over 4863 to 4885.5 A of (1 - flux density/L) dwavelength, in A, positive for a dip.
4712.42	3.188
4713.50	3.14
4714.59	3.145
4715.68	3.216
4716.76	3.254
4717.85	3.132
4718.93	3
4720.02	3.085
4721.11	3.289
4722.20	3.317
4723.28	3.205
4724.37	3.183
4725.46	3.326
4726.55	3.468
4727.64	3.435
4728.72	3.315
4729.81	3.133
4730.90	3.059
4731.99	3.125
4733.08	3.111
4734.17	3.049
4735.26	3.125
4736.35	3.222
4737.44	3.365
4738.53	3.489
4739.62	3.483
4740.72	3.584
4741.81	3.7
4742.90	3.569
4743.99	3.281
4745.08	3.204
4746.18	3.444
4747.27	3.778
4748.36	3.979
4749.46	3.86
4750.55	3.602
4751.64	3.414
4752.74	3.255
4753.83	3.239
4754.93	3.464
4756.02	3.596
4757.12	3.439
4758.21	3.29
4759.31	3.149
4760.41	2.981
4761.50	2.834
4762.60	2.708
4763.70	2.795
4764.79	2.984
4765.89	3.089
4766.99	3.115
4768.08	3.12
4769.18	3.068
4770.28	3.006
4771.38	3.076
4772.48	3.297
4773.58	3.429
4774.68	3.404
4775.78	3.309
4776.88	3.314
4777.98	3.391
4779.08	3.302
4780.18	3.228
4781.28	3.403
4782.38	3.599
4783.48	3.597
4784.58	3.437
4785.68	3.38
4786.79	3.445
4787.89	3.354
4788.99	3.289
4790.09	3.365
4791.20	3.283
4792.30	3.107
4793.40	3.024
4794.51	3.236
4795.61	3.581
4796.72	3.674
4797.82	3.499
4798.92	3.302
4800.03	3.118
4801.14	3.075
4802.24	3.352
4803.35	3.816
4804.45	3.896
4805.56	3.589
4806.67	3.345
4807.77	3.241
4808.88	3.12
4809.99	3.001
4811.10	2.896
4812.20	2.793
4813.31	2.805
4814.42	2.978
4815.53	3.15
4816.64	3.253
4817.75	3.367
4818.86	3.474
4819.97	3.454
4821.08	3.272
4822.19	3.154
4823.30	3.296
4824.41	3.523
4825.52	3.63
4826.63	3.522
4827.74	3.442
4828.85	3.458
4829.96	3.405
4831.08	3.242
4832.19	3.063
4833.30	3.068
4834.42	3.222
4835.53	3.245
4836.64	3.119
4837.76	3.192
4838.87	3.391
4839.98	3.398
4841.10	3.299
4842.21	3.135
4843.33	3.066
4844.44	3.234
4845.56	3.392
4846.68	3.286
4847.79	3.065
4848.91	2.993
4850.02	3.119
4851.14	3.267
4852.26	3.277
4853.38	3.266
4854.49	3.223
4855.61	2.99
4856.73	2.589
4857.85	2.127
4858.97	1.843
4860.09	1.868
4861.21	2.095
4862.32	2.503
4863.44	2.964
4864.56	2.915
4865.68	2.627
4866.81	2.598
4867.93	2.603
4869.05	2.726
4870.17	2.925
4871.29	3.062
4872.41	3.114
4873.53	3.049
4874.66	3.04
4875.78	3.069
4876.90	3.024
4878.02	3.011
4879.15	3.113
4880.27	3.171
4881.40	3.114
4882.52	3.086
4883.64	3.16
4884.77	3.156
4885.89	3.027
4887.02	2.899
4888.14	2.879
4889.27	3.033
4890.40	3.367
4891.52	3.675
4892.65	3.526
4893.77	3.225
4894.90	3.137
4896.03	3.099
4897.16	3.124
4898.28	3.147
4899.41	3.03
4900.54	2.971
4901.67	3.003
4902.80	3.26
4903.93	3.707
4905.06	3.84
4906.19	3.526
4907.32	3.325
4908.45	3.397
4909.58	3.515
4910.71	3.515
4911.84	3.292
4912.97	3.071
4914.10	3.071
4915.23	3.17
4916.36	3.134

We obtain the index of 1.7 A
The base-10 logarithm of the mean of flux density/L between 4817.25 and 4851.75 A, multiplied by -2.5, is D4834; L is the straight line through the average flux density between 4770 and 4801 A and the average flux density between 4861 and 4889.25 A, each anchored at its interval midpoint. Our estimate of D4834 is -0.06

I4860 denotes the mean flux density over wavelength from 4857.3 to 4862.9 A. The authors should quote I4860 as 2.09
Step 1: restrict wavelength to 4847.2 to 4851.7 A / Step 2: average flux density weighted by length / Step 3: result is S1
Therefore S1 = 3.12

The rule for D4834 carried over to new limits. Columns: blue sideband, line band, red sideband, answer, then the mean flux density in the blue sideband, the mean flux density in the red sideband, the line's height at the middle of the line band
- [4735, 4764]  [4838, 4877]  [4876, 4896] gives 0.10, 3.37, 3.15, 3.2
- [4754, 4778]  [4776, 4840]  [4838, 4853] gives -0.04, 3.17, 3.22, 3.2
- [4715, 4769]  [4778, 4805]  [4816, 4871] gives -0.07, 3.28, 3.06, 3.18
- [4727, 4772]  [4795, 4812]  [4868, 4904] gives -0.05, 3.28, 3.11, 3.21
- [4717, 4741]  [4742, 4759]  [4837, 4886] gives -0.10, 3.25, 2.96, 3.2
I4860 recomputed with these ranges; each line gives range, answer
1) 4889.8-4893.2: 3.52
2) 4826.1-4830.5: 3.46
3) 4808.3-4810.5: 3.06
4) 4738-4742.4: 3.56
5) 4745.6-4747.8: 3.6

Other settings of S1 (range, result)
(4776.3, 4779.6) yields 3.34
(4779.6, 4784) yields 3.46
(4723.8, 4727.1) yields 3.32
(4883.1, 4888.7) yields 3.02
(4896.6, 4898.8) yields 3.15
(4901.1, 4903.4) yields 3.13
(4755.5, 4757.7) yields 3.51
